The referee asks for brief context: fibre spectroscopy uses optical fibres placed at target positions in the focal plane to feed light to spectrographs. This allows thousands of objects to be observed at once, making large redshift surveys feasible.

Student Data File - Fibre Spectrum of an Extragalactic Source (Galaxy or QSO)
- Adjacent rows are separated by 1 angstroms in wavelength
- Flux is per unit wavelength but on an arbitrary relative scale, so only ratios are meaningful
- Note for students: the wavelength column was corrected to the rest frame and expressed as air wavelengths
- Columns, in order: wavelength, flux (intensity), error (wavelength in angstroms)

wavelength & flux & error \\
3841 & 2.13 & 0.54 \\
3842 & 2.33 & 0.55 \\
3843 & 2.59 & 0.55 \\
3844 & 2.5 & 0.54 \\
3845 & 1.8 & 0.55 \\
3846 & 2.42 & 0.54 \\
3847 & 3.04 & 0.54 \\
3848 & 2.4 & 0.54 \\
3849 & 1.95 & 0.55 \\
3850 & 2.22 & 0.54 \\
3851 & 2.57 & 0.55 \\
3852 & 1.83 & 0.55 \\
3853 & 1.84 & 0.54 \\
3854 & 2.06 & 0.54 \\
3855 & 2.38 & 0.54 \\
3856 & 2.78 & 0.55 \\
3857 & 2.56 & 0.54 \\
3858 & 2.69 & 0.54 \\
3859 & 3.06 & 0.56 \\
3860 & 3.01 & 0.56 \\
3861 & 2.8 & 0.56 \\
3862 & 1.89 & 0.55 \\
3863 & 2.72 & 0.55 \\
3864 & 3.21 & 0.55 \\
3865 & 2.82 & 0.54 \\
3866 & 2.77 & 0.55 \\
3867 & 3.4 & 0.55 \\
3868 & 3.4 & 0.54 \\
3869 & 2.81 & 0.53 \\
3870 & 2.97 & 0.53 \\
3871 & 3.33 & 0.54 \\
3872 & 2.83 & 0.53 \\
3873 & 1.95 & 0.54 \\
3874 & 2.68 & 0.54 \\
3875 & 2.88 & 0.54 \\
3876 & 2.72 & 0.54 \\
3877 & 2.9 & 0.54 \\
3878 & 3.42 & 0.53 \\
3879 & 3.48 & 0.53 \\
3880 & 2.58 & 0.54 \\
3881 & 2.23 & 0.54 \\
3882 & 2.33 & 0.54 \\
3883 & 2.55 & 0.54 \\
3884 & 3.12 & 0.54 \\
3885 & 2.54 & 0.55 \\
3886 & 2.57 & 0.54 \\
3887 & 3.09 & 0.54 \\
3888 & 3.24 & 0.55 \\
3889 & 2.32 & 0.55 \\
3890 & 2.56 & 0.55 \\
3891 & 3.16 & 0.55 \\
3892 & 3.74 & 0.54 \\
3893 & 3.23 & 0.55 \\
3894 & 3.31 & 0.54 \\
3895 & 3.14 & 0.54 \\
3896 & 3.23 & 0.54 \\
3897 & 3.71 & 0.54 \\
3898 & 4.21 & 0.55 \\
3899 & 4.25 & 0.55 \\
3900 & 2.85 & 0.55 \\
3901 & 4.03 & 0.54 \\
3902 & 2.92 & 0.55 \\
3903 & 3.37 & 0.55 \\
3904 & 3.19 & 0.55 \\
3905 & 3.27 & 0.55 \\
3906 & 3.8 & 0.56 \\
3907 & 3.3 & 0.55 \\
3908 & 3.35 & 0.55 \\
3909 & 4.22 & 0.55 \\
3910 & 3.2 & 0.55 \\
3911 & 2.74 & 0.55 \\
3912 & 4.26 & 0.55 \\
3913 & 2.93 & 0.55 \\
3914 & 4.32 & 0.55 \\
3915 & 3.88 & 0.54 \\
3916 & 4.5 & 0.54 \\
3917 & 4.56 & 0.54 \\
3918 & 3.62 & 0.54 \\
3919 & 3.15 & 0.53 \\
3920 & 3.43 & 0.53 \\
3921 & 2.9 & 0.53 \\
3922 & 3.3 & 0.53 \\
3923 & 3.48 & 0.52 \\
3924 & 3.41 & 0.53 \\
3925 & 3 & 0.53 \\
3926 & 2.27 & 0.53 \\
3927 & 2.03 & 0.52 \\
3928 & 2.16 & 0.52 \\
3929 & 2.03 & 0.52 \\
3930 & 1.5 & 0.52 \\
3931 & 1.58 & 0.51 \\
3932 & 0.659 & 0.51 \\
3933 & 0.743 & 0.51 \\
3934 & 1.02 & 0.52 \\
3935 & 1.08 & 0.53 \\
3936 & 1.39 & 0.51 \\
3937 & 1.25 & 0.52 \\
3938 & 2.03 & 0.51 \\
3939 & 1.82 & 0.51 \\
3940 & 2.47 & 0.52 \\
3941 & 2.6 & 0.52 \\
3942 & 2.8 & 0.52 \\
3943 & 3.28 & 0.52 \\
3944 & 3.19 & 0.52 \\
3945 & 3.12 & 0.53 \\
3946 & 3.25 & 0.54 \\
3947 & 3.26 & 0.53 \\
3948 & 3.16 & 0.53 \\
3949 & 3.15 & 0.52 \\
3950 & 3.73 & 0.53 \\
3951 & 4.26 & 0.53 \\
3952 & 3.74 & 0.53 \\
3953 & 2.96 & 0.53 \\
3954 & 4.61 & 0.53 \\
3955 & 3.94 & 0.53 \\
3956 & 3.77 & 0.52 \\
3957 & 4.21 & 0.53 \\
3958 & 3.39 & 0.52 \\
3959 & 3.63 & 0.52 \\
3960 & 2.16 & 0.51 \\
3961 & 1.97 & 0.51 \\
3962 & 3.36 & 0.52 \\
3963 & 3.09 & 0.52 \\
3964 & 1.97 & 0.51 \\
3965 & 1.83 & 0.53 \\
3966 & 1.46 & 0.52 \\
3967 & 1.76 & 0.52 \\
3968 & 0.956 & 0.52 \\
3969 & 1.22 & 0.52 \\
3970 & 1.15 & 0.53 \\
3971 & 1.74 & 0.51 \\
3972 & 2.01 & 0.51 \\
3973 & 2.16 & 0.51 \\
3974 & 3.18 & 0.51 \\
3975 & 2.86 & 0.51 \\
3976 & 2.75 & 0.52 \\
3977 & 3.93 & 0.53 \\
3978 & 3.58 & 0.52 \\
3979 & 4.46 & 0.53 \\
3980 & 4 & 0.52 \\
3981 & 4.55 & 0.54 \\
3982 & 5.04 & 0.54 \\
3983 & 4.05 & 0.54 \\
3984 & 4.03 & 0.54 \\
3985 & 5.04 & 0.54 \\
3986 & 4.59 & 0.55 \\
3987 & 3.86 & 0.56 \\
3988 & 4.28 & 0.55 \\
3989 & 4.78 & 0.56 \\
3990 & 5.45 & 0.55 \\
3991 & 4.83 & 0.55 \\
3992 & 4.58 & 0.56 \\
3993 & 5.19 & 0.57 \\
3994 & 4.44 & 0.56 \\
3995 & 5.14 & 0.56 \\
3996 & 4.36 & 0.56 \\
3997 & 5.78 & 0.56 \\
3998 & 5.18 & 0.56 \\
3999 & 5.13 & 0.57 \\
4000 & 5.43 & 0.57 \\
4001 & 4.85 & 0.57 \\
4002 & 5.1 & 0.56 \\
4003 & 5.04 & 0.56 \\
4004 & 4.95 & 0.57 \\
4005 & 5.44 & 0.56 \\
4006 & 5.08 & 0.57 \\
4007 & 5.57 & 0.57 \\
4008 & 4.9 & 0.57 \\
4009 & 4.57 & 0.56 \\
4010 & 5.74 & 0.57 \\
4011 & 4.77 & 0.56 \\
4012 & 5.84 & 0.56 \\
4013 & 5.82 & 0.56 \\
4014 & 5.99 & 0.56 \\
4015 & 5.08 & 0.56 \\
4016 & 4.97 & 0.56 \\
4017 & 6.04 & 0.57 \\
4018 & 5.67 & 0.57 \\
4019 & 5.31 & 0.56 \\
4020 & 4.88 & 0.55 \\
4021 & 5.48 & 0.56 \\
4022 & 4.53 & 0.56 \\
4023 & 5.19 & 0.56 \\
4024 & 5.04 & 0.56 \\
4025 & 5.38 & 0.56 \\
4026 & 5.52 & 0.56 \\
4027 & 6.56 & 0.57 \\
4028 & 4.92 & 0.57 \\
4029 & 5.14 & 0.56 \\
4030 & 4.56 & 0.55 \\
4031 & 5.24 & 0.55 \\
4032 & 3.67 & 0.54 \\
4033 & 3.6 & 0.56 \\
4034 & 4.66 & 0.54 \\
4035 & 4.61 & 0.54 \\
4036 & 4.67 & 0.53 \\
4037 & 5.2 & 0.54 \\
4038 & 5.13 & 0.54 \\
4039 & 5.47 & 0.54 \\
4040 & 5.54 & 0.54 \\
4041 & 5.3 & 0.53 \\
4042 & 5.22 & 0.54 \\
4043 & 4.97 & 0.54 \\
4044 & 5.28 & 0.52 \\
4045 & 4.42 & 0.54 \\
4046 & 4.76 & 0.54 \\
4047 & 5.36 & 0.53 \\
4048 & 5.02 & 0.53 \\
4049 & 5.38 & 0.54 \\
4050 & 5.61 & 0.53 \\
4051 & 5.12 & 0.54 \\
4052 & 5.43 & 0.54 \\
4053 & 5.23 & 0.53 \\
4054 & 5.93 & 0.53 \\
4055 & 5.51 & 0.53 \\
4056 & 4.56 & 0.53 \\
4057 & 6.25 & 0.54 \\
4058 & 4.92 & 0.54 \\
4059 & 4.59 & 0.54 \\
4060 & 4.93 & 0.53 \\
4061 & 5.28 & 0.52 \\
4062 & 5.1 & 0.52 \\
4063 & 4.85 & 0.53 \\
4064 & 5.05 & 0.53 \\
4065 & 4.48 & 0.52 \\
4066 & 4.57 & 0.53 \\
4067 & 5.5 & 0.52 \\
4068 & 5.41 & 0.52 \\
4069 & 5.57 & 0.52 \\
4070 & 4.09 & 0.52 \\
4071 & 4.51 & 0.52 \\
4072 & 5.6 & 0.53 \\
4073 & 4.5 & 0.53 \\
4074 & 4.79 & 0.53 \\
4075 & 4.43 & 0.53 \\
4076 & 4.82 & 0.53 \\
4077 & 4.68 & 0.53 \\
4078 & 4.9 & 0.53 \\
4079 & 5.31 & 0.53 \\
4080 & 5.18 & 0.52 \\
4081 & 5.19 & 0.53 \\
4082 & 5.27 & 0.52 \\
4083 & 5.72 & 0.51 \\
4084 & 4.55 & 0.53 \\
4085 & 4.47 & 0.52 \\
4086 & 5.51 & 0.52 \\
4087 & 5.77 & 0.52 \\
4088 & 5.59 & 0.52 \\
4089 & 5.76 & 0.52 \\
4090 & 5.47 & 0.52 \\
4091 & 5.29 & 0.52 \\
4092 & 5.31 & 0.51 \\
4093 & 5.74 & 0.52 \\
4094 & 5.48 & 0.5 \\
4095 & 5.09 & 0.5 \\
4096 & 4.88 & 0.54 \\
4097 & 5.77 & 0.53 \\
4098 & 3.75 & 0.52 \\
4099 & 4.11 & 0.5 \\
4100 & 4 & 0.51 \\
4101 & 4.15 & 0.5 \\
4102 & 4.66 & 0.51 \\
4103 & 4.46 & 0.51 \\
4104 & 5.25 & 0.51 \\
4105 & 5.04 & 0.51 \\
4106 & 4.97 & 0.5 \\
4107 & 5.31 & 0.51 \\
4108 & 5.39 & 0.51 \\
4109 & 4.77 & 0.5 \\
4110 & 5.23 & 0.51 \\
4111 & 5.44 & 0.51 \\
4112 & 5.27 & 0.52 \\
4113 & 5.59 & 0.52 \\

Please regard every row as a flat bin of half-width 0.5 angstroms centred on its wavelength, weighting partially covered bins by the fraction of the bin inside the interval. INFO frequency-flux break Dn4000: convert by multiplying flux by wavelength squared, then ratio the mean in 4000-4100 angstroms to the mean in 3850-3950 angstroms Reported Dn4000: 1.92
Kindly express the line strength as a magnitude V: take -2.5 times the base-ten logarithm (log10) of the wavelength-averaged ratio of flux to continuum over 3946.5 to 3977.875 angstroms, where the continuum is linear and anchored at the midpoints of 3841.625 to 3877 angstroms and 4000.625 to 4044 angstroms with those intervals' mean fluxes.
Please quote 0.425 mag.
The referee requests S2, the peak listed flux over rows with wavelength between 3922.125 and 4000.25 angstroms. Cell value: 5.78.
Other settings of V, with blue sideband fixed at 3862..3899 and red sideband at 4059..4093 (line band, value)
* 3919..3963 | 0.31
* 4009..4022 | -0.21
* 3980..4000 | -0.15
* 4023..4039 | -0.08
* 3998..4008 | -0.20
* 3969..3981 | 0.35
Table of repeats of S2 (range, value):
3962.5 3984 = 5.04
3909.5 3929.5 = 4.56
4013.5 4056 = 6.56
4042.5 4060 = 6.25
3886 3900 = 4.25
